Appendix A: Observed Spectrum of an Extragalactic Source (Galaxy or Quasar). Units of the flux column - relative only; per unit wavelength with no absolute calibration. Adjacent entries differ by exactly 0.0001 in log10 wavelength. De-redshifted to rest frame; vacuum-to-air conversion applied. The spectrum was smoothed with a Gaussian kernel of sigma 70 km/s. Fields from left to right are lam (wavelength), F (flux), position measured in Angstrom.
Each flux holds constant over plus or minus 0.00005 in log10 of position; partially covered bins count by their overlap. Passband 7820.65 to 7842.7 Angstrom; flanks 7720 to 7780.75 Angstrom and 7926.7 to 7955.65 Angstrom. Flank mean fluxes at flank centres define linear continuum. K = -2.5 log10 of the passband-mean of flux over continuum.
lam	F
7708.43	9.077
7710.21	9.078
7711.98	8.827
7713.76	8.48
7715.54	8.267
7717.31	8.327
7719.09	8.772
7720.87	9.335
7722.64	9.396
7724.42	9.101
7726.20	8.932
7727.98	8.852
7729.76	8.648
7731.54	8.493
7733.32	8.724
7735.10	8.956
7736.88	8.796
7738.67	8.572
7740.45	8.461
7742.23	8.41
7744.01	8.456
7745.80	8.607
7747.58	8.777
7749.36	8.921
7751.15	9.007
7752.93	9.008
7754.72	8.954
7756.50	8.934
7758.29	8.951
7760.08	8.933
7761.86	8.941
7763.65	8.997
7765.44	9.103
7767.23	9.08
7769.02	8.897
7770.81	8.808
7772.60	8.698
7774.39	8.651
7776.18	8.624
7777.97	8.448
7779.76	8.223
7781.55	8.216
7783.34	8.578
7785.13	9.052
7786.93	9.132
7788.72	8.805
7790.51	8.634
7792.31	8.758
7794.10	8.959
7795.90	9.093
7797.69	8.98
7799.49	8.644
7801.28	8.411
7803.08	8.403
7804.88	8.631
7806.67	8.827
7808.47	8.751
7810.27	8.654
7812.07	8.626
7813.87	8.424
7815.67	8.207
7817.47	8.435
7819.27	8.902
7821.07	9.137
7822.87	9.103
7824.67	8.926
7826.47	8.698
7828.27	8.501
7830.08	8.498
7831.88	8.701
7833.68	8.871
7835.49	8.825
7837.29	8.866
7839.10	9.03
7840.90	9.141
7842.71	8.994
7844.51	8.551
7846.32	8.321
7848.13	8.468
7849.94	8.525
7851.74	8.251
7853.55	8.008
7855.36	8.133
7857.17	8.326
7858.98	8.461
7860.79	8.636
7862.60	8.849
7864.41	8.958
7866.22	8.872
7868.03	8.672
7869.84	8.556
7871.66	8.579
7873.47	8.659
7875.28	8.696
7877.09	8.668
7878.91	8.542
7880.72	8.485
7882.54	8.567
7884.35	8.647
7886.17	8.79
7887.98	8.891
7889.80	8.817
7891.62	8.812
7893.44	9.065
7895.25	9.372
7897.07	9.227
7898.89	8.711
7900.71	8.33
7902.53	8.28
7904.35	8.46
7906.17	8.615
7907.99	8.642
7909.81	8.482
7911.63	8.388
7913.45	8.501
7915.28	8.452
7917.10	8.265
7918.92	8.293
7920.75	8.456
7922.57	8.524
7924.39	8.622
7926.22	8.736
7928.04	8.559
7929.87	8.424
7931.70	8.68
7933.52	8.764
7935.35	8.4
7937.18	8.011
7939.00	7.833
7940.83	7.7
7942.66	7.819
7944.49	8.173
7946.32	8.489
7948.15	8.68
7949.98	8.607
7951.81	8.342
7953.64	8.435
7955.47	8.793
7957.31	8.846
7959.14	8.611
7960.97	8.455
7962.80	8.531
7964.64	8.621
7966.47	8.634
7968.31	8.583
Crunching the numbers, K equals -0.03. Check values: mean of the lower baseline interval 8.81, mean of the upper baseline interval 8.35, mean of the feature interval 8.86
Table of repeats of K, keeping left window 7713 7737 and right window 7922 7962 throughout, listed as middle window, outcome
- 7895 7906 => -0.02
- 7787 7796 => -0.02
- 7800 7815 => 0.01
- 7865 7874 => -0.02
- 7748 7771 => -0.03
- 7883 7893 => -0.03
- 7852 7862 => 0.03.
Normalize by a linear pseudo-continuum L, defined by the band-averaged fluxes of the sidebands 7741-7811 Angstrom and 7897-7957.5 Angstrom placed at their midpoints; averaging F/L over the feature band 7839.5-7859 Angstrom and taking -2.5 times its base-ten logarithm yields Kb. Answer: 0.02 mag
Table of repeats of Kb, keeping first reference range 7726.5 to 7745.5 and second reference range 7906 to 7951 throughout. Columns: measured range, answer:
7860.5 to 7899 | -0.04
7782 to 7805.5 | -0.02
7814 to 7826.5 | -0.03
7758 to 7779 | -0.03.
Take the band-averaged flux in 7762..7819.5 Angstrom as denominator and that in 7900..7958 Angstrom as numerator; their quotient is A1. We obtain 1.0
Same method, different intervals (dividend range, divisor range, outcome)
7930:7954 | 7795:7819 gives 0.96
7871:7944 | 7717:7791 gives 0.97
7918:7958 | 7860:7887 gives 0.97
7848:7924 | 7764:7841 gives 0.98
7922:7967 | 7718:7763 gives 0.96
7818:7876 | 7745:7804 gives 0.99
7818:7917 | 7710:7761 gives 0.99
